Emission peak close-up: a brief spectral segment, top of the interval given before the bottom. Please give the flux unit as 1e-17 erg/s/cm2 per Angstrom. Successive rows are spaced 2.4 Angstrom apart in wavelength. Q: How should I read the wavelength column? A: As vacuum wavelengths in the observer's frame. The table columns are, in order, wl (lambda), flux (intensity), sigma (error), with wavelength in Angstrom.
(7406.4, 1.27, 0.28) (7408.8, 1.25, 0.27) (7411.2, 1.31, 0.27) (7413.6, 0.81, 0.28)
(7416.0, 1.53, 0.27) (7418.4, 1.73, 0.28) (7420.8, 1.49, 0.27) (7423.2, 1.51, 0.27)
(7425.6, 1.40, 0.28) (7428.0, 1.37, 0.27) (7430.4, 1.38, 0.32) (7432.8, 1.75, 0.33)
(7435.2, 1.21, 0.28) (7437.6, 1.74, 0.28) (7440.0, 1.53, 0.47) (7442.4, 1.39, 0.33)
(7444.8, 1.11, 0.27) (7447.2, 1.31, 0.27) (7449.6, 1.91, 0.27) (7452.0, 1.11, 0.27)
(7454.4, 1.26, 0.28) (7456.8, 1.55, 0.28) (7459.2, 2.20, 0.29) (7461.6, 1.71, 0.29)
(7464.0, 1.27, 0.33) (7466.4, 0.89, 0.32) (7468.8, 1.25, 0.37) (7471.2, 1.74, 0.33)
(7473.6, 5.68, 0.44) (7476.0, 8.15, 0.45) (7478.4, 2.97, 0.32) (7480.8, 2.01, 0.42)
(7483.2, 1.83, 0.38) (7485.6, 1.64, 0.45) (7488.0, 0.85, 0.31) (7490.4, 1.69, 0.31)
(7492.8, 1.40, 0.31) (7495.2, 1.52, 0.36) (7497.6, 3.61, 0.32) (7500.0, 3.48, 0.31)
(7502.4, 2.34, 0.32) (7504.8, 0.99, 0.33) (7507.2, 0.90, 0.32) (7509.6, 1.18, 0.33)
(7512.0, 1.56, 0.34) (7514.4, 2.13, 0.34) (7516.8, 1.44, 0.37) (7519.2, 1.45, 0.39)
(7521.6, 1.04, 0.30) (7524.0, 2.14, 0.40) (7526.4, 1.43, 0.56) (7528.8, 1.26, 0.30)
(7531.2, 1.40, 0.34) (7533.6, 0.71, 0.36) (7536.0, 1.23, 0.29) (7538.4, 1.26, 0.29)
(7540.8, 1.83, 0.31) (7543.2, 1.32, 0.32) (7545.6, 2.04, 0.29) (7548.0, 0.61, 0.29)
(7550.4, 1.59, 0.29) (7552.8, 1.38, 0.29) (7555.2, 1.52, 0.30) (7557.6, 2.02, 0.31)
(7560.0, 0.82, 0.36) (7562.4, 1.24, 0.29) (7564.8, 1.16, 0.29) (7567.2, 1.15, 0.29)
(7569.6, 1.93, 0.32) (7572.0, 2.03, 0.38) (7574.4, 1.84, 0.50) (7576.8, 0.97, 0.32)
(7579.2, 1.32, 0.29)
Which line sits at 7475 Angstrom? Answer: H-alpha 6563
